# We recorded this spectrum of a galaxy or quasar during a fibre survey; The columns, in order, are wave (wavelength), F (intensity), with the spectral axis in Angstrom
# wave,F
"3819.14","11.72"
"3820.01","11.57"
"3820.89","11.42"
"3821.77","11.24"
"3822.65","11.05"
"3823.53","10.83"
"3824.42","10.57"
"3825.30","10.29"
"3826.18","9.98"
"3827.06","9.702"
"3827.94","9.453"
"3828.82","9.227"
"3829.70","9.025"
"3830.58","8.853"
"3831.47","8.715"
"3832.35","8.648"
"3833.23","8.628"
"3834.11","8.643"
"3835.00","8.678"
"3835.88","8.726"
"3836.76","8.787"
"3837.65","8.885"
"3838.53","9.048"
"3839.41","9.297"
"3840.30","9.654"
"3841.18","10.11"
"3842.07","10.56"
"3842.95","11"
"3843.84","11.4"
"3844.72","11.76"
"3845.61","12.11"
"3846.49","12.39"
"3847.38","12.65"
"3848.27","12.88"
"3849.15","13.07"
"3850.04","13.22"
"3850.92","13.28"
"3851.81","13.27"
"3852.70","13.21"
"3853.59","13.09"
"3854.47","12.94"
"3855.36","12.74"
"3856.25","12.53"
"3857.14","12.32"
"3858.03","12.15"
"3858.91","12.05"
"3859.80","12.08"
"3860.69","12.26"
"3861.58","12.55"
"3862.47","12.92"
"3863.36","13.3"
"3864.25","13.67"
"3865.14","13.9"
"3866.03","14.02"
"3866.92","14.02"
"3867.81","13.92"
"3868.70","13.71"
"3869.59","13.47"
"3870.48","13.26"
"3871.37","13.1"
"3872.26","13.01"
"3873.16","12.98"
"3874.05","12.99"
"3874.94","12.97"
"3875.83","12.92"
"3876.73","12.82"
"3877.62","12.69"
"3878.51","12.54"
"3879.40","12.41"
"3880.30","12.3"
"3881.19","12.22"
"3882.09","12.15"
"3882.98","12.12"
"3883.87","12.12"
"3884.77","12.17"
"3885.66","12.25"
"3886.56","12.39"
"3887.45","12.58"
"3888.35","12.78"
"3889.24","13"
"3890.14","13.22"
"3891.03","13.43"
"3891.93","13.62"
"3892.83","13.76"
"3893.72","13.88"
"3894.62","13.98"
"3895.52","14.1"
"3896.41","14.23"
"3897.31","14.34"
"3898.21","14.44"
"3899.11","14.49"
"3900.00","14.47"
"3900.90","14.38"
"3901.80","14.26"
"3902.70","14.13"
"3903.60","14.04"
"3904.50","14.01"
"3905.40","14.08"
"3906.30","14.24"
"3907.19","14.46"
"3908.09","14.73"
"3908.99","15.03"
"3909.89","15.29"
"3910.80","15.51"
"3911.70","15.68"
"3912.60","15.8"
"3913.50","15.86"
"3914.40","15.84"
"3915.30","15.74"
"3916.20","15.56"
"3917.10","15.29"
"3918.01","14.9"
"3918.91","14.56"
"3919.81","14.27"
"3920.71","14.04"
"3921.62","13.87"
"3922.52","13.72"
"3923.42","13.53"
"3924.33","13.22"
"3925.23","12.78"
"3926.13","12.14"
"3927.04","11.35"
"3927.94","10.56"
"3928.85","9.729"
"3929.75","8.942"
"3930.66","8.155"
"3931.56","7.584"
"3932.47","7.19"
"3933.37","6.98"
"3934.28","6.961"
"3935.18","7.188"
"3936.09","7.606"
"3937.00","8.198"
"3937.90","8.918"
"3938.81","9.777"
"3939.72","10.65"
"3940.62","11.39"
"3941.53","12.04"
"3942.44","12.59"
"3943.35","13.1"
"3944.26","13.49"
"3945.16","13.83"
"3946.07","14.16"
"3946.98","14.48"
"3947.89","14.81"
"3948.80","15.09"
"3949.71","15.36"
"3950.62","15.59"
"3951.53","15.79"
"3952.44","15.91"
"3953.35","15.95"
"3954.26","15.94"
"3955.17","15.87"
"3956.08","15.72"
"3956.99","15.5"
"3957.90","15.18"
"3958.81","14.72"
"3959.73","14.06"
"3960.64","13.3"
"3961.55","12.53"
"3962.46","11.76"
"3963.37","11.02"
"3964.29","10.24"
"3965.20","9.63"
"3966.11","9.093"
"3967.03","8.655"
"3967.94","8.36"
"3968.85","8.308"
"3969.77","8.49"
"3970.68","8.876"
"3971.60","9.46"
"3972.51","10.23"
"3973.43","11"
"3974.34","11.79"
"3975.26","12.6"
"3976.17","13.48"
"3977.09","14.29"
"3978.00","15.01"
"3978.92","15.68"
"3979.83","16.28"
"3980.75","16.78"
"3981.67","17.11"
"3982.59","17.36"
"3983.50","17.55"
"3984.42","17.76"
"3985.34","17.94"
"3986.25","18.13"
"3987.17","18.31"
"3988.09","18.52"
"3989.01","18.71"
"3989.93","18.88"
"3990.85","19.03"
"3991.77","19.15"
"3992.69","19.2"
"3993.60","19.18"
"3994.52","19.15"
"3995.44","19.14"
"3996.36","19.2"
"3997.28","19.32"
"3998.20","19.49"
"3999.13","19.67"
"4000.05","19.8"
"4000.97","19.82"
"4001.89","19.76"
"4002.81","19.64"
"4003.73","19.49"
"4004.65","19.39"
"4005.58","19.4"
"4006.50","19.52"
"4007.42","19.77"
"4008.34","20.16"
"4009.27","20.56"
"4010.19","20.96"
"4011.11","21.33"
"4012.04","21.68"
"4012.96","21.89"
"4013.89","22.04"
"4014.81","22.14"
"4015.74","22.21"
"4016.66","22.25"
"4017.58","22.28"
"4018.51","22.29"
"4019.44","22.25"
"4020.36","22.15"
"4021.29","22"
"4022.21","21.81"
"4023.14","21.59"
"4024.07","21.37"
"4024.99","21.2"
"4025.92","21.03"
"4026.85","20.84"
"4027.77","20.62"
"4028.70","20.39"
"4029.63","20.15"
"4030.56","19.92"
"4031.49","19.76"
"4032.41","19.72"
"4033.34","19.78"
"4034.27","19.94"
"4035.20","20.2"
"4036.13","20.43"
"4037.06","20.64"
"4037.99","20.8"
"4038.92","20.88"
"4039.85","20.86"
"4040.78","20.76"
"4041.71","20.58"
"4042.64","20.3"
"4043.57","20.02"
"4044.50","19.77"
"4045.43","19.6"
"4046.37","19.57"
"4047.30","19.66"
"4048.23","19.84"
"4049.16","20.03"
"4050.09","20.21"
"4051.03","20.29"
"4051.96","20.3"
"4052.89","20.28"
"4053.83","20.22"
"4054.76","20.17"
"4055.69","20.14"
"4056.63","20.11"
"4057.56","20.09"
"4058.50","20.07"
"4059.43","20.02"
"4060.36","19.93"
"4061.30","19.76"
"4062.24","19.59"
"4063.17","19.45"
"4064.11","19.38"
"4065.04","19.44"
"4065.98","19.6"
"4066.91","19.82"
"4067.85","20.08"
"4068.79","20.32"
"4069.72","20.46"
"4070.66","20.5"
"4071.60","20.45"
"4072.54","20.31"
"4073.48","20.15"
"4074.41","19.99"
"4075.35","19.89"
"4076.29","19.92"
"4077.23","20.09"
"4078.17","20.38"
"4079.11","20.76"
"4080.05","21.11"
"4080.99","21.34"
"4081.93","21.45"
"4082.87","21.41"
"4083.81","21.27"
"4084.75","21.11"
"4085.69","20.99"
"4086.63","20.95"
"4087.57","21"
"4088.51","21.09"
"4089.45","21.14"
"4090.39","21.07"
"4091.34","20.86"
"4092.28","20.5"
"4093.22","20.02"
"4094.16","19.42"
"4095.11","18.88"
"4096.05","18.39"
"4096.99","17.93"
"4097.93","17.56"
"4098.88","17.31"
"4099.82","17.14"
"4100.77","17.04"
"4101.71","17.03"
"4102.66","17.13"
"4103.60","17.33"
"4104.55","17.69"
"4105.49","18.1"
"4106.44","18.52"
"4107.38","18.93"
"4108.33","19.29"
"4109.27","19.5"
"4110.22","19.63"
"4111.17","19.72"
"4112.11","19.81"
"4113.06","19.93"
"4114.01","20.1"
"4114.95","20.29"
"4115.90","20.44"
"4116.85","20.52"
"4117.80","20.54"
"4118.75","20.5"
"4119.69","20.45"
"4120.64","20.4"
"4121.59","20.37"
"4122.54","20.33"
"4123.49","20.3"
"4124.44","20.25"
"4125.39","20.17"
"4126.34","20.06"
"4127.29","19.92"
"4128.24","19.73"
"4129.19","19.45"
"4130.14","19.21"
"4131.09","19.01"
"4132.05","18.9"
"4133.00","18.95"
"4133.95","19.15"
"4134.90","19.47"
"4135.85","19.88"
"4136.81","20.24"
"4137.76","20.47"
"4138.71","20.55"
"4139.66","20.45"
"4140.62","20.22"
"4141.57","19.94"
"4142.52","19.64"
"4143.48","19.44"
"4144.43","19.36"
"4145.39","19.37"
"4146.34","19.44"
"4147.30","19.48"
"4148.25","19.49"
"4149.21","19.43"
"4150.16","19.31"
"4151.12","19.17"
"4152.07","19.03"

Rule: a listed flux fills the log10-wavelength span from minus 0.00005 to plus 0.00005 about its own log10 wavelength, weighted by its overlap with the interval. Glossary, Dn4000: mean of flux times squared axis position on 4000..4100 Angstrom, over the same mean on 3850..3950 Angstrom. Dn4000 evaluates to 1.70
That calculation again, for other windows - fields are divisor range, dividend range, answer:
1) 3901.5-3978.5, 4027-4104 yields 1.68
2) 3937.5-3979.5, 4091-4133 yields 1.64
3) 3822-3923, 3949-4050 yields 1.50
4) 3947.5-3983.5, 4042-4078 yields 1.58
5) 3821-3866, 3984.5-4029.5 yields 1.97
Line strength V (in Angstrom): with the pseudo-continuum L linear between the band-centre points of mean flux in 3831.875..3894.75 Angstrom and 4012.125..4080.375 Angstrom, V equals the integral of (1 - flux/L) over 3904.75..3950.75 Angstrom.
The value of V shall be 7.4 Angstrom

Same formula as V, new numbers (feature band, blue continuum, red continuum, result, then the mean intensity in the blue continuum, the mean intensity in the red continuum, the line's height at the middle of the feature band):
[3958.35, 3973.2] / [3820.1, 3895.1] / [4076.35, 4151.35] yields 4.5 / 11.9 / 19.7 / 15.2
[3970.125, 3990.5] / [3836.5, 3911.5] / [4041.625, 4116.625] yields 1.6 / 12.9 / 19.8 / 16.5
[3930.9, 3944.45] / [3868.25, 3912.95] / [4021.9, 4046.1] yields 5.5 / 13.6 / 20.5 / 15.8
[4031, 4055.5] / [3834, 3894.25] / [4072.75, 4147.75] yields -3.4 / 12.3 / 19.7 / 17.7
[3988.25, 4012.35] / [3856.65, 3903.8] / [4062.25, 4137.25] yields -4.1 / 13.2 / 19.8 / 16.8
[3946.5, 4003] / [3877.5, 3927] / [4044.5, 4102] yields 4.1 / 13.9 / 20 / 16.4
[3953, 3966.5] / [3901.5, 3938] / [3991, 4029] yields 2.3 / 12.6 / 20.6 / 16.2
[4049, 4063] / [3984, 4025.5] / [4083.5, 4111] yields -0.3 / 20.2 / 19.2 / 19.7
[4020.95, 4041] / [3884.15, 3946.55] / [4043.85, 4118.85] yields -3.4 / 12.8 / 19.8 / 17.7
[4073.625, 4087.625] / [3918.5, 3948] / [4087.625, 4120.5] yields -2.0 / 11.2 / 19.3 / 18.2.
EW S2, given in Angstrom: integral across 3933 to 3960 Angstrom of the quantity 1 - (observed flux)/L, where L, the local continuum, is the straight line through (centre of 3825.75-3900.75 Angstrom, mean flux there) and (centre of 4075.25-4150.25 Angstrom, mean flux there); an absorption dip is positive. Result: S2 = 3.3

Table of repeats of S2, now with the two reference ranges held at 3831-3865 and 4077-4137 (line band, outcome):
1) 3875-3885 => 0.0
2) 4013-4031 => -4.8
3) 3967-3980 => 3.3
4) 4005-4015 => -2.5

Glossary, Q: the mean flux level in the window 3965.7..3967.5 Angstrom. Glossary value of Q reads 8.85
